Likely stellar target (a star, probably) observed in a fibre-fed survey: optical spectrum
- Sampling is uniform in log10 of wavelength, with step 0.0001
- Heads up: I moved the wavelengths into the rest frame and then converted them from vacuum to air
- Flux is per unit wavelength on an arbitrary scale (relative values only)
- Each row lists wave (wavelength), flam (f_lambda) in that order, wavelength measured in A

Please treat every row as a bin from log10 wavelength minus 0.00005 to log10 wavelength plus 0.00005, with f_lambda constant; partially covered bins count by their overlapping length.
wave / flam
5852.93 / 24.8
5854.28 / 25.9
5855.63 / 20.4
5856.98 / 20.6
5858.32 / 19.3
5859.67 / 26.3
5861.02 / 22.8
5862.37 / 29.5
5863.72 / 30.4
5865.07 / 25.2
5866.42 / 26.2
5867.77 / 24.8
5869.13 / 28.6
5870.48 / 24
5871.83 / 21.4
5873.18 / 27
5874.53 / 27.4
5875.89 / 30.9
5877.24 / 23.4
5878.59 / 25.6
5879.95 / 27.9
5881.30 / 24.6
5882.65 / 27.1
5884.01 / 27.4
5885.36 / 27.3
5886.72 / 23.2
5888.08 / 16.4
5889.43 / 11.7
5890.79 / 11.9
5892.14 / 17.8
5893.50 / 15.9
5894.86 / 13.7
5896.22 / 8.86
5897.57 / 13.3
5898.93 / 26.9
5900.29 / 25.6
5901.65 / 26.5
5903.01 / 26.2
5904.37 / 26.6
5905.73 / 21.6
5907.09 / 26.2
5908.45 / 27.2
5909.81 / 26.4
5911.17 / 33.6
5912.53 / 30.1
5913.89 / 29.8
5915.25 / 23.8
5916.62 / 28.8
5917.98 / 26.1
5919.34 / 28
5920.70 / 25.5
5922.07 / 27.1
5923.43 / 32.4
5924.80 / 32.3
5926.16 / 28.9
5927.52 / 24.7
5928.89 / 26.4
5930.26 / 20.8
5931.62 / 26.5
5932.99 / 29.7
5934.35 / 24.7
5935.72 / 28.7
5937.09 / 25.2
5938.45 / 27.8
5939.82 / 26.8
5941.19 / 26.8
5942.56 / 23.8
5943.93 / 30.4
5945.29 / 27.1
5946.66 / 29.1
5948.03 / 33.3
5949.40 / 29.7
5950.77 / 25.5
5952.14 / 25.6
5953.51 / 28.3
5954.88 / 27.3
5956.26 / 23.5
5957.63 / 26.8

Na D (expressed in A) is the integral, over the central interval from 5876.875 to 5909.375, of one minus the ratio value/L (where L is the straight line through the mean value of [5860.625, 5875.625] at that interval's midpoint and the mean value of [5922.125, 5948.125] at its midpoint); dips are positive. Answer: 6.0 A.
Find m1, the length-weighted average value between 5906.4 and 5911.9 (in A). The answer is 28.4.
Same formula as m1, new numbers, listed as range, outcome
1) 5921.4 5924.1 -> 29.8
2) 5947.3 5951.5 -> 29.5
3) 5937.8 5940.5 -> 27.3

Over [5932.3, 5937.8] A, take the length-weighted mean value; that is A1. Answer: 27.1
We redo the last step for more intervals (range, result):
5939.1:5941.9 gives 26.7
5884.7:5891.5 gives 18.1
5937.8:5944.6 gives 27.1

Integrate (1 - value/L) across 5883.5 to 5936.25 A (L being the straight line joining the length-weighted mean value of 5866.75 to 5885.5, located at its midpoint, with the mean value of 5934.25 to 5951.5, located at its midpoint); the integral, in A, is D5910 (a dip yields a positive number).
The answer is 5.3 A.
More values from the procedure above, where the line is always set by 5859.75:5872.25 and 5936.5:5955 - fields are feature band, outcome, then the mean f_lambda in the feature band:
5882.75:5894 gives 3.0 A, 19.4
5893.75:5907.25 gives 2.8 A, 21.2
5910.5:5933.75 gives -0.6 A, 27.9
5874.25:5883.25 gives -0.1 A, 26.7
